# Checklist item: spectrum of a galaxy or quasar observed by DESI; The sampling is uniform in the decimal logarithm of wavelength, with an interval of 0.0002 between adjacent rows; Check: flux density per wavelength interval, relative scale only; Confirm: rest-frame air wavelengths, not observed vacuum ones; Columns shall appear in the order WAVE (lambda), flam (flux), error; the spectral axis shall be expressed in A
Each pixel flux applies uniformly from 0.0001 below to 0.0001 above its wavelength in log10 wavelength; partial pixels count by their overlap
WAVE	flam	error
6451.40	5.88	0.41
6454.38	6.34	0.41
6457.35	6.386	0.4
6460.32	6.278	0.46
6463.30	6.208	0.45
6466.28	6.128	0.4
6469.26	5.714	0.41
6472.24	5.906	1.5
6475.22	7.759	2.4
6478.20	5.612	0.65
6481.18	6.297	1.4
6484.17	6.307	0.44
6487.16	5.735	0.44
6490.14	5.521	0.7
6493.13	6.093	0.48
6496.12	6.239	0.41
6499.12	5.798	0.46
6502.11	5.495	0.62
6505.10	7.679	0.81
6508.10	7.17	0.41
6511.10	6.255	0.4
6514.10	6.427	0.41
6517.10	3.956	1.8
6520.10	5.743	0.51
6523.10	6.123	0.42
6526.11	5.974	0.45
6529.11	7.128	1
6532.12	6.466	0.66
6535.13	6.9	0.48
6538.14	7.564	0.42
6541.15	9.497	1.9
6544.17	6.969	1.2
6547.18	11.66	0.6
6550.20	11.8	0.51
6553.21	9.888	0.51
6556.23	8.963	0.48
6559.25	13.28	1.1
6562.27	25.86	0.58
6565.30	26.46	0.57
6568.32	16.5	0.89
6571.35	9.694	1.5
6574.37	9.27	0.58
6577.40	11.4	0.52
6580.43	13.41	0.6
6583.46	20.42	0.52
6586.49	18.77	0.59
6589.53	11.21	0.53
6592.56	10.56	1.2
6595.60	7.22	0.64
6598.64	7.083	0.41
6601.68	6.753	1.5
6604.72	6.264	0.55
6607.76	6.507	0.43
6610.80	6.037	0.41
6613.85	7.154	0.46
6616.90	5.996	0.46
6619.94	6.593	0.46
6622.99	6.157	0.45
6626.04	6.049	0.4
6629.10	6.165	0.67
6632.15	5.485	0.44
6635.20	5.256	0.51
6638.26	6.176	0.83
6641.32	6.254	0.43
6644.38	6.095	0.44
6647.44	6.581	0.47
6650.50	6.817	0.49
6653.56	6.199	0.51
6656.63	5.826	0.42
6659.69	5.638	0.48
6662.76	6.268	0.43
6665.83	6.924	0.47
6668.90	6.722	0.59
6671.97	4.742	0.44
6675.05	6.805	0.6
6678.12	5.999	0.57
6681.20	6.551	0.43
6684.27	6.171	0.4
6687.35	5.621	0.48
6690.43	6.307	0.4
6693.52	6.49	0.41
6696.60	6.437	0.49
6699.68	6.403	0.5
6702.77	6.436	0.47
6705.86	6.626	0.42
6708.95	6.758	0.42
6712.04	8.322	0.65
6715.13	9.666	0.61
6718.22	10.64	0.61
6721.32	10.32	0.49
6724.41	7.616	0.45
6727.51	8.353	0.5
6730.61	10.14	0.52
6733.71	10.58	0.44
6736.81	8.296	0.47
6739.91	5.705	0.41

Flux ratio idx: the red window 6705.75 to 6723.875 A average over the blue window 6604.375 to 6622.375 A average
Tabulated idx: 1.4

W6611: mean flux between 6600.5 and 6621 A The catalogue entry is 6.47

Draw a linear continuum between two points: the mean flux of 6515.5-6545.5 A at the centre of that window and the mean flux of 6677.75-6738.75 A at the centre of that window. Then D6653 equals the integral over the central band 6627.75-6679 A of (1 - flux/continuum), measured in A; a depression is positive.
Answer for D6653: 8.76 A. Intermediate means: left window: 6.63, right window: 7.71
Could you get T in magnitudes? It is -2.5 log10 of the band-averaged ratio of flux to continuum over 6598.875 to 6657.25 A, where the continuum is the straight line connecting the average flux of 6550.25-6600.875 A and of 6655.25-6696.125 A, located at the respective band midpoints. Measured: 0.460 mag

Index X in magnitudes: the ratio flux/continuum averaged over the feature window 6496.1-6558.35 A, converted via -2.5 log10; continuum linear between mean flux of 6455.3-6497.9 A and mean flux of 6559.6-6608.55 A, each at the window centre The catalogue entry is 0.27 mag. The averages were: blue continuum 6.16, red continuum 13.1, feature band 7.41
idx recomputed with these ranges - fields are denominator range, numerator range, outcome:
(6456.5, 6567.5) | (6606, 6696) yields 0.76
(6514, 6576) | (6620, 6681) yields 0.59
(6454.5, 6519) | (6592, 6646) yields 1.05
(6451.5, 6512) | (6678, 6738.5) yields 1.24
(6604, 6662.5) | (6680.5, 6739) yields 1.26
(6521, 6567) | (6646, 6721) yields 0.62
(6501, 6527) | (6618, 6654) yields 1.01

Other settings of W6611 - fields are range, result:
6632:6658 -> 6.11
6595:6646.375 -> 6.29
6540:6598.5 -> 13.2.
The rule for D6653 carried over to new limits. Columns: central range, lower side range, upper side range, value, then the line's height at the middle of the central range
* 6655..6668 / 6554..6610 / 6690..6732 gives 4.72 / 9.73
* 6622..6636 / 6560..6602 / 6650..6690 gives 5.67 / 9.81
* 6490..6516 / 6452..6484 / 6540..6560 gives 5.34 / 7.94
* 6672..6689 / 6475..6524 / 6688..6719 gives 2.49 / 7.14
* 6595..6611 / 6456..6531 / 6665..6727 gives 0.02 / 6.67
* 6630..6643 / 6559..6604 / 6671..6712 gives 5.46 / 10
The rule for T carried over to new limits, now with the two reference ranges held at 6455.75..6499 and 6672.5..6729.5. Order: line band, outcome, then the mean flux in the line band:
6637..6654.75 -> 0.10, 6.36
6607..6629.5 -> 0.09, 6.33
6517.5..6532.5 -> 0.05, 6.1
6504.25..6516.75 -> -0.04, 6.57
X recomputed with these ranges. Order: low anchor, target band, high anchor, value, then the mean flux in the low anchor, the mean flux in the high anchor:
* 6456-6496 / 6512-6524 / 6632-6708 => 0.11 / 6.15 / 6.21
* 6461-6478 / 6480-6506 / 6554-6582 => 0.33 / 6.28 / 14.9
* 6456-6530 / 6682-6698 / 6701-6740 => 0.30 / 6.15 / 8.51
